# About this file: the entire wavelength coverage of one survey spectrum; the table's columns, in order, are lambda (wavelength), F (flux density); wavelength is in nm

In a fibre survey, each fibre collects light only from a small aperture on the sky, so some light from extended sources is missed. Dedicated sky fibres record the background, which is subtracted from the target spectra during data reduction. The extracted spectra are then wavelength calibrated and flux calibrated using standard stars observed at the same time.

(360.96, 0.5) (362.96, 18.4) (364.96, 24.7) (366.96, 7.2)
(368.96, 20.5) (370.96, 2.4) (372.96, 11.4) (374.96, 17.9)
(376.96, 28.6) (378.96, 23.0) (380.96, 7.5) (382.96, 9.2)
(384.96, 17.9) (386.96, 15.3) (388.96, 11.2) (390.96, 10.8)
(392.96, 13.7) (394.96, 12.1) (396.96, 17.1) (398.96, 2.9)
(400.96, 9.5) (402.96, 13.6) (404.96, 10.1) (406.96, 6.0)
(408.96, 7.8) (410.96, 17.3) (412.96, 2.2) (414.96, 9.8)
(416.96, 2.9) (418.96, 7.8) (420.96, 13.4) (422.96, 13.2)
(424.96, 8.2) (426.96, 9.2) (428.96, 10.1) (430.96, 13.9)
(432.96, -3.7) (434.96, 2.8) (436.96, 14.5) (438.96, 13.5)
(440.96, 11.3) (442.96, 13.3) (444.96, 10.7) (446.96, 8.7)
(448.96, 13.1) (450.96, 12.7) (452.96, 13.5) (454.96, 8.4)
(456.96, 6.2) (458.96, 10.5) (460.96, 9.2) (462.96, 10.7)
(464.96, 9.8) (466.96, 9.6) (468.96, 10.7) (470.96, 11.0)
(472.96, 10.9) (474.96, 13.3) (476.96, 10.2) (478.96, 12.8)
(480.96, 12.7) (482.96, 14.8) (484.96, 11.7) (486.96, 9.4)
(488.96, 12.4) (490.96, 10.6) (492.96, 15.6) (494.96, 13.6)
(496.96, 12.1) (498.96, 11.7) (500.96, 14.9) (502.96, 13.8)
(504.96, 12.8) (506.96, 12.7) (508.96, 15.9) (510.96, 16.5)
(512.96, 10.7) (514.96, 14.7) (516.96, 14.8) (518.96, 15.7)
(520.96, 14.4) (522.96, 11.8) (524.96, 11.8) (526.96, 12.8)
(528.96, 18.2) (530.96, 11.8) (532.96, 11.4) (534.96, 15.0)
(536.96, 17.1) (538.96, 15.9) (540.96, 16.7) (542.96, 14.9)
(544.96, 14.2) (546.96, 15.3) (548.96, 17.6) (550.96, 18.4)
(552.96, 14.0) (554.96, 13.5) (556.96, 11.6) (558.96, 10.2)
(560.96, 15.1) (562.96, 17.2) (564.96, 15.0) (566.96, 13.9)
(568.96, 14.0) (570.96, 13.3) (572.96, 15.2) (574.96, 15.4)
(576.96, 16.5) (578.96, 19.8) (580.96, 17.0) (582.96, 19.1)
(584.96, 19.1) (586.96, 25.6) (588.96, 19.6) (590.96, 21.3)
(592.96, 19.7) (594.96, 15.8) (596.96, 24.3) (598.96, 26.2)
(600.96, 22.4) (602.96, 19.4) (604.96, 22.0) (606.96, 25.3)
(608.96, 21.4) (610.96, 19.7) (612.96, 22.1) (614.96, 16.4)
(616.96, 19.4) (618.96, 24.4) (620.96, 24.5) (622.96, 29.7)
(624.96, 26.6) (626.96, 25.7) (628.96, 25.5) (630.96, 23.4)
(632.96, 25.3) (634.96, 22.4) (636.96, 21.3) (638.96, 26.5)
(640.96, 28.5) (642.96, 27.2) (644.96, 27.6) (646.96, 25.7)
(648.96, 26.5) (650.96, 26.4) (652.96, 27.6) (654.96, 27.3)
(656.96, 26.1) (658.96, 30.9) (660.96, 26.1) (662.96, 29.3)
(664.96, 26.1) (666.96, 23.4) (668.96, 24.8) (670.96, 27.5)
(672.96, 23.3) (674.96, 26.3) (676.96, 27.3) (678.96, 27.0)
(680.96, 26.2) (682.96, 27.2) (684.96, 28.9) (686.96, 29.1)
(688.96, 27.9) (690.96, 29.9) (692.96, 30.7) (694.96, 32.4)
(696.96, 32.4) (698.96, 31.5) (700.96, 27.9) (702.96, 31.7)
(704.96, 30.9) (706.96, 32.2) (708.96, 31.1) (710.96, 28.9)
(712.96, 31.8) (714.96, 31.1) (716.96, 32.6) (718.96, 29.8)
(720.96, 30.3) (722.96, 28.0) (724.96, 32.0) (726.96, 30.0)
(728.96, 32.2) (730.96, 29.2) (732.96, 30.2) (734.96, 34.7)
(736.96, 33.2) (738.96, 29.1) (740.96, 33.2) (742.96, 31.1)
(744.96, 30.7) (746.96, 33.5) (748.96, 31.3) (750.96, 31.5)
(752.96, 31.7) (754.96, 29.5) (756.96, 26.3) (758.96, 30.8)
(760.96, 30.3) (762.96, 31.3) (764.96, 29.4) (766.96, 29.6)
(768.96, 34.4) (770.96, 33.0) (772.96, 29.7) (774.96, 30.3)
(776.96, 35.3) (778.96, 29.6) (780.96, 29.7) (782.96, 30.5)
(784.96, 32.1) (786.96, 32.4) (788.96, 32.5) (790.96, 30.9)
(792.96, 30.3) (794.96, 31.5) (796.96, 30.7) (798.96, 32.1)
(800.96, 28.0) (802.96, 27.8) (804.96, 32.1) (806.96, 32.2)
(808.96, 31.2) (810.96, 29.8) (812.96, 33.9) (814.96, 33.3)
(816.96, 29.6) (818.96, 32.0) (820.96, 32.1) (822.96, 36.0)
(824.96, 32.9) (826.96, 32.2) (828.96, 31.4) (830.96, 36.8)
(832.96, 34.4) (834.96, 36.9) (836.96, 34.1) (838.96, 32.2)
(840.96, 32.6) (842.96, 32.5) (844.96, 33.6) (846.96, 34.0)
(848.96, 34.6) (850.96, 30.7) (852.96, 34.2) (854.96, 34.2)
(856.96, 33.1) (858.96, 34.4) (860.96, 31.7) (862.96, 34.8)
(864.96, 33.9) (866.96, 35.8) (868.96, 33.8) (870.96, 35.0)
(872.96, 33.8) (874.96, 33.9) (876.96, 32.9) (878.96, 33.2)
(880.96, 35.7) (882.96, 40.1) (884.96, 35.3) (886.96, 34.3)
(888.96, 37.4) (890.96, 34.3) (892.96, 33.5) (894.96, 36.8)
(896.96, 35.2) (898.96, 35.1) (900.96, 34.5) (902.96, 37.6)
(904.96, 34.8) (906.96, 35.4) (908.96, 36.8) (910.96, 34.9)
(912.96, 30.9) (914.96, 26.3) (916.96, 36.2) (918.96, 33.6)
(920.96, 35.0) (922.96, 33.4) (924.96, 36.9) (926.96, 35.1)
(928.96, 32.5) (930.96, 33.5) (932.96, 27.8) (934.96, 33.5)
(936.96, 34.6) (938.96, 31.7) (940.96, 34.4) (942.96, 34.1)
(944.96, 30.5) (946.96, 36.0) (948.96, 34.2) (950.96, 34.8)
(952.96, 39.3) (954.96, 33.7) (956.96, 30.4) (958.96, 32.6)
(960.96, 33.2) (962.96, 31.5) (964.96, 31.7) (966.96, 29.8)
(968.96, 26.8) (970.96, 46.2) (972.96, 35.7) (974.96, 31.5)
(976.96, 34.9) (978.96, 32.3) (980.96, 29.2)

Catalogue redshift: 0.551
